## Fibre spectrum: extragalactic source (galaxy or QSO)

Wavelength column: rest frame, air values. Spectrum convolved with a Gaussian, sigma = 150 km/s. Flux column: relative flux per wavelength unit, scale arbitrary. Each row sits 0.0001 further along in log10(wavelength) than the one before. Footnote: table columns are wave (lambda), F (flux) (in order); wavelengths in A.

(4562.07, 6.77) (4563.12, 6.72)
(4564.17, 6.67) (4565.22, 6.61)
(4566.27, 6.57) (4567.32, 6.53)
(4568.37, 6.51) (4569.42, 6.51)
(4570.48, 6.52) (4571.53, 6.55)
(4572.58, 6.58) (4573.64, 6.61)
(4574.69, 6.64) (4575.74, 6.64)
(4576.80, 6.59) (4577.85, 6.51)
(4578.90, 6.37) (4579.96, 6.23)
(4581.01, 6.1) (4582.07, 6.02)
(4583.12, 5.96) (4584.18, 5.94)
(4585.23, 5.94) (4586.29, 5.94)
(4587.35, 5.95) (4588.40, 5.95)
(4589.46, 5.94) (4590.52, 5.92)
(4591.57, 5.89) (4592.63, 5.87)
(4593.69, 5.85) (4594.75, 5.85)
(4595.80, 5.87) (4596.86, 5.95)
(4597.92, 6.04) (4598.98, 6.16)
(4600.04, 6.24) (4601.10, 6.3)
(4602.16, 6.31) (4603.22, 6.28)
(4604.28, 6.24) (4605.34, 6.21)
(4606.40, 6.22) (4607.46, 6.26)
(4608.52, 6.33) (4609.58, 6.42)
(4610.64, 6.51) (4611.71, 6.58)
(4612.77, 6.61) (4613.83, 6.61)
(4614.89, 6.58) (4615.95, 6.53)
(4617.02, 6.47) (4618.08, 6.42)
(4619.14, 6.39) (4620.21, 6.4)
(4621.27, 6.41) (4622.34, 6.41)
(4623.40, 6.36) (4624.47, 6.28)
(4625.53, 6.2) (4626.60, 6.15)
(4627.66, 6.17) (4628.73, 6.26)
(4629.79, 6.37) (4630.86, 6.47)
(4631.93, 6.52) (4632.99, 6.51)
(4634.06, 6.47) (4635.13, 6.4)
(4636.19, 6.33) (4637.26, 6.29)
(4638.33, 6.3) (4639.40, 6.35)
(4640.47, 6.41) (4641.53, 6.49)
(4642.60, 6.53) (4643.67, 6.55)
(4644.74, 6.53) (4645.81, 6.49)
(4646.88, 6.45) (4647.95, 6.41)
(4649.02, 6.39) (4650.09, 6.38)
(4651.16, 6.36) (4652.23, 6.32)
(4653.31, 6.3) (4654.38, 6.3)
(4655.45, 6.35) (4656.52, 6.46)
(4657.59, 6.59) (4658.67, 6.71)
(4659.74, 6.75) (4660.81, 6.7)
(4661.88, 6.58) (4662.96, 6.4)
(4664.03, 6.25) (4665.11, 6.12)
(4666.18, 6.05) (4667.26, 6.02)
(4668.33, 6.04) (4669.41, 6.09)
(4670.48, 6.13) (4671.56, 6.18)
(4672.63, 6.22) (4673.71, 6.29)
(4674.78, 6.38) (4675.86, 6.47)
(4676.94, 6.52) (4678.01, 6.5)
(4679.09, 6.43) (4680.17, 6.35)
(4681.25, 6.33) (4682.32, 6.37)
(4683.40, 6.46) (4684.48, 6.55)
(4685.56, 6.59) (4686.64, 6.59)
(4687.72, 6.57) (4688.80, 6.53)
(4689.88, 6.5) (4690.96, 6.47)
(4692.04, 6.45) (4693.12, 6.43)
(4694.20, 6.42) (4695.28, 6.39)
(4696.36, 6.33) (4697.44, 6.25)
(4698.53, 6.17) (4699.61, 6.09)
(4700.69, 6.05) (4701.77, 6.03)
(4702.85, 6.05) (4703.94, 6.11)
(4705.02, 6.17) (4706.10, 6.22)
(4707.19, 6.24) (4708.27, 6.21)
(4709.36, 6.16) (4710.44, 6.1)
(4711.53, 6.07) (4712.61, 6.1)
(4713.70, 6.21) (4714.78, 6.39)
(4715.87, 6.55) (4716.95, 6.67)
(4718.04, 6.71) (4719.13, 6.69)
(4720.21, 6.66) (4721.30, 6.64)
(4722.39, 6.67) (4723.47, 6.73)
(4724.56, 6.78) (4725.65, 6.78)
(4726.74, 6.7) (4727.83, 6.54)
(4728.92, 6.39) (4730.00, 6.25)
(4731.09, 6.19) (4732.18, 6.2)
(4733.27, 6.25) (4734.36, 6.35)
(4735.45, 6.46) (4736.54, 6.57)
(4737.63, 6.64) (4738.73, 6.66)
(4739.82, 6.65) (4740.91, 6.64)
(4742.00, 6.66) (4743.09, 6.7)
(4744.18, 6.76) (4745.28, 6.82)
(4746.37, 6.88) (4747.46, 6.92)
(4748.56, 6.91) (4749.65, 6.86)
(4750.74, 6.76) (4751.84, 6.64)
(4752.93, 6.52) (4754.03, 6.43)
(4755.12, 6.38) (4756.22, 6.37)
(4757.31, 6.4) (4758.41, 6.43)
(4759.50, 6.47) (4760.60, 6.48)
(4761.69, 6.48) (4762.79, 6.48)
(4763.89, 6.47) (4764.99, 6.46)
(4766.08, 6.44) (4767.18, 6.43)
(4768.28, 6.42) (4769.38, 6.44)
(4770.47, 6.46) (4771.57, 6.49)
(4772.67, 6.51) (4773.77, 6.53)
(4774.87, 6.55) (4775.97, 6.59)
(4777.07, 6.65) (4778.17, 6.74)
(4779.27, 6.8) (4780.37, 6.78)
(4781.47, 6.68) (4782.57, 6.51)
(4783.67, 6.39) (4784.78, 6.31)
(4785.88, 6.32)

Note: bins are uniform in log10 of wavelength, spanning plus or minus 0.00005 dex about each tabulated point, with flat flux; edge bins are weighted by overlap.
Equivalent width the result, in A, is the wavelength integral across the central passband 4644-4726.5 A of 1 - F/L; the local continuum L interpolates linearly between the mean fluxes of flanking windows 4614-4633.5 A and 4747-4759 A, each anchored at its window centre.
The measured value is 1.3 A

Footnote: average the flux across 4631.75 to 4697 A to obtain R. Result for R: 6.4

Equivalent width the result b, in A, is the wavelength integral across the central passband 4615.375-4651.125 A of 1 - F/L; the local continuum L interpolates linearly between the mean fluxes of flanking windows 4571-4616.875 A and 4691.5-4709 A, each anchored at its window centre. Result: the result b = -0.9 A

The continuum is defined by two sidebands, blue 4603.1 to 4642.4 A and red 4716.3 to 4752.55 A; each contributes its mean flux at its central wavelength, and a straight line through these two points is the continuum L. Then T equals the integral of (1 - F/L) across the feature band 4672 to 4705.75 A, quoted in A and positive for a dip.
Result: 0.9 A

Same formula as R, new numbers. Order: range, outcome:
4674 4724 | 6.38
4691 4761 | 6.46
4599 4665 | 6.4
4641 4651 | 6.47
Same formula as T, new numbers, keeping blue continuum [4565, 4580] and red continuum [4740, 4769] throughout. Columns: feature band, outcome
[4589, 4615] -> 1.4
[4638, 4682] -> 1.2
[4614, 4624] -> 0.2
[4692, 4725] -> 1.2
